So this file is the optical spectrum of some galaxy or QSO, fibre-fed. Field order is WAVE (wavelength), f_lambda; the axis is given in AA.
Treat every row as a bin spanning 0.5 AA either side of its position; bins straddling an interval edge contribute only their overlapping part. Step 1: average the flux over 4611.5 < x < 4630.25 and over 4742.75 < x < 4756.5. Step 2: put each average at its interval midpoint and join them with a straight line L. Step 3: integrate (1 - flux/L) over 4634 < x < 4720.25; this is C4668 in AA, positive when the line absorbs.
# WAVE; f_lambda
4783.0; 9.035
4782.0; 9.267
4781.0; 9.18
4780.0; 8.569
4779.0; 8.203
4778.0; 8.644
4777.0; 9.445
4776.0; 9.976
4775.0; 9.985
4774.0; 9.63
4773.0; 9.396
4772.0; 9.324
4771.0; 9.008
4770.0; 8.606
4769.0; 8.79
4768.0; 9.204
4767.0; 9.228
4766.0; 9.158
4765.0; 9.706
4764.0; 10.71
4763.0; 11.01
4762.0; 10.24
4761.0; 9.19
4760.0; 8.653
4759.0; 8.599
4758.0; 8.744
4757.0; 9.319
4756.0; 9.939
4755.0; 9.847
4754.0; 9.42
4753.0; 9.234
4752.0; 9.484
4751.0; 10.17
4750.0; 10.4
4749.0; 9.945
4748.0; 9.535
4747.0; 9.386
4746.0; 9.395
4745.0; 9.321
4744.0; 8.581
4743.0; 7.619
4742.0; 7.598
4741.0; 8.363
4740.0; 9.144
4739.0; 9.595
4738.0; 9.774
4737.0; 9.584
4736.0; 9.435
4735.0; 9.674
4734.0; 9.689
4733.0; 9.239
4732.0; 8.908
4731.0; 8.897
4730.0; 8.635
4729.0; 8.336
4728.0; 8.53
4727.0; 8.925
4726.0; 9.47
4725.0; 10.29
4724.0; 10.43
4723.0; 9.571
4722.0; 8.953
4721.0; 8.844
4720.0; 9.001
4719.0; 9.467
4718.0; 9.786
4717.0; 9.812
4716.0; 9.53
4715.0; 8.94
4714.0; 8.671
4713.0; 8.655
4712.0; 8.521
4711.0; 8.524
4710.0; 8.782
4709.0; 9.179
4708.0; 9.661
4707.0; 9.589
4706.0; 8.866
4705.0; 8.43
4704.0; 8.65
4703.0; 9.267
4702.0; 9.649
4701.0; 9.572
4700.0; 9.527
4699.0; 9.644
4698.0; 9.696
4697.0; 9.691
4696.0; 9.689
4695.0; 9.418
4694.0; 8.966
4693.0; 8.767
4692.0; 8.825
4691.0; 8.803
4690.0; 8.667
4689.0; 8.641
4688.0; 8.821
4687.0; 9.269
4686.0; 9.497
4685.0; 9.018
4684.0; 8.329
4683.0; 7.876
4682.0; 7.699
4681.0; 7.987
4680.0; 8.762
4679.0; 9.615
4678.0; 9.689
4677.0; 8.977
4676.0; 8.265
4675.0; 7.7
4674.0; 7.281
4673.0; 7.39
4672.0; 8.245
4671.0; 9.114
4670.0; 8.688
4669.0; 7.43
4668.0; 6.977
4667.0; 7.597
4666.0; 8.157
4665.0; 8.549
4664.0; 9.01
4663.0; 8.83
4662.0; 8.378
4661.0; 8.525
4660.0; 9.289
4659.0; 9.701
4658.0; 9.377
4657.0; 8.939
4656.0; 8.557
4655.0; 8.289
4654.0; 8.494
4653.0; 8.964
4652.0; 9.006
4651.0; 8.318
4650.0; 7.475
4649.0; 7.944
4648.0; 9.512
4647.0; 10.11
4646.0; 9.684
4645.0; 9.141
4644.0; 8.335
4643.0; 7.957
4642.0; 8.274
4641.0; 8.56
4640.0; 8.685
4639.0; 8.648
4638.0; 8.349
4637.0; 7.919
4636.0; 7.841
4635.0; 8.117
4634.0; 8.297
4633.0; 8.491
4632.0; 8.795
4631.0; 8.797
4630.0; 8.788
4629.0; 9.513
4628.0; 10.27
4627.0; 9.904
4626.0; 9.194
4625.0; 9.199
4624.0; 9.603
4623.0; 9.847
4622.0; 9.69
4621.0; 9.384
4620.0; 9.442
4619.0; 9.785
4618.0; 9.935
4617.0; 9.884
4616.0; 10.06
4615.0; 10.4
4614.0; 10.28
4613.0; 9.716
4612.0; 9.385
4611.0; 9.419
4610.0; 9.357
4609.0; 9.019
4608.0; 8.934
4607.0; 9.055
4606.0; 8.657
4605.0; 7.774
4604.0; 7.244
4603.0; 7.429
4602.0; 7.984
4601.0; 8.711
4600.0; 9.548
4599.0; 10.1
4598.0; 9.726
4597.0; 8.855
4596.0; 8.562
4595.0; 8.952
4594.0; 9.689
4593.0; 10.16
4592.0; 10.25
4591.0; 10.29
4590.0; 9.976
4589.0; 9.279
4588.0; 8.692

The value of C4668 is 7.6 AA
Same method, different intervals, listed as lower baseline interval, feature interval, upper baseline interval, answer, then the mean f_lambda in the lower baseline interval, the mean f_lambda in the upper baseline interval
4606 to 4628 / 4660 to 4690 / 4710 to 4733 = 2.84 AA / 9.59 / 9.12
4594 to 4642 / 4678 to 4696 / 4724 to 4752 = 0.68 AA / 9.06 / 9.23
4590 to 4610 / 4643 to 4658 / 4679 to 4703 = 0.43 AA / 9.03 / 9.01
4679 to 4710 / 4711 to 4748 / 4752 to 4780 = 0.26 AA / 9.02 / 9.37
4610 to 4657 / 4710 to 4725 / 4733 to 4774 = 0.08 AA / 9.05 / 9.35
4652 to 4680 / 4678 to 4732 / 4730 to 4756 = -0.95 AA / 8.53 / 9.29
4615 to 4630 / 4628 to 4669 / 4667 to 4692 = 2.26 AA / 9.69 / 8.44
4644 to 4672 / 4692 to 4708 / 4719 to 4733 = -0.59 AA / 8.66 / 9.15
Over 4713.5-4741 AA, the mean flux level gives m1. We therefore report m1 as 9.28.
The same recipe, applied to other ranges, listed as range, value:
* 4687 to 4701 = 9.18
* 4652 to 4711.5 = 8.78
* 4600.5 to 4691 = 8.79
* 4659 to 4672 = 8.42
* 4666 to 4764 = 9.05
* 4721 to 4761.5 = 9.24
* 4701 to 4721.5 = 9.1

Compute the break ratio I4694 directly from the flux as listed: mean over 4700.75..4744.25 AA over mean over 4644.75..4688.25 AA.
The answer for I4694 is 1.1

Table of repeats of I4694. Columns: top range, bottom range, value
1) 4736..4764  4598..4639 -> 1.03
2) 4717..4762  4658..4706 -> 1.06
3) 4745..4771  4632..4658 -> 1.11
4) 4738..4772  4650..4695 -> 1.09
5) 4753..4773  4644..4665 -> 1.06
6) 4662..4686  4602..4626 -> 0.90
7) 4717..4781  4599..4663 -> 1.04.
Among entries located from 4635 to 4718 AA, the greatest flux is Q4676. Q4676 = 10.11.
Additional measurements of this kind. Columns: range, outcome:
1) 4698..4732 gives 10.43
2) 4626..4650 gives 10.27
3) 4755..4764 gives 11.01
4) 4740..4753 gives 10.4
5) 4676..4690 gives 9.689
